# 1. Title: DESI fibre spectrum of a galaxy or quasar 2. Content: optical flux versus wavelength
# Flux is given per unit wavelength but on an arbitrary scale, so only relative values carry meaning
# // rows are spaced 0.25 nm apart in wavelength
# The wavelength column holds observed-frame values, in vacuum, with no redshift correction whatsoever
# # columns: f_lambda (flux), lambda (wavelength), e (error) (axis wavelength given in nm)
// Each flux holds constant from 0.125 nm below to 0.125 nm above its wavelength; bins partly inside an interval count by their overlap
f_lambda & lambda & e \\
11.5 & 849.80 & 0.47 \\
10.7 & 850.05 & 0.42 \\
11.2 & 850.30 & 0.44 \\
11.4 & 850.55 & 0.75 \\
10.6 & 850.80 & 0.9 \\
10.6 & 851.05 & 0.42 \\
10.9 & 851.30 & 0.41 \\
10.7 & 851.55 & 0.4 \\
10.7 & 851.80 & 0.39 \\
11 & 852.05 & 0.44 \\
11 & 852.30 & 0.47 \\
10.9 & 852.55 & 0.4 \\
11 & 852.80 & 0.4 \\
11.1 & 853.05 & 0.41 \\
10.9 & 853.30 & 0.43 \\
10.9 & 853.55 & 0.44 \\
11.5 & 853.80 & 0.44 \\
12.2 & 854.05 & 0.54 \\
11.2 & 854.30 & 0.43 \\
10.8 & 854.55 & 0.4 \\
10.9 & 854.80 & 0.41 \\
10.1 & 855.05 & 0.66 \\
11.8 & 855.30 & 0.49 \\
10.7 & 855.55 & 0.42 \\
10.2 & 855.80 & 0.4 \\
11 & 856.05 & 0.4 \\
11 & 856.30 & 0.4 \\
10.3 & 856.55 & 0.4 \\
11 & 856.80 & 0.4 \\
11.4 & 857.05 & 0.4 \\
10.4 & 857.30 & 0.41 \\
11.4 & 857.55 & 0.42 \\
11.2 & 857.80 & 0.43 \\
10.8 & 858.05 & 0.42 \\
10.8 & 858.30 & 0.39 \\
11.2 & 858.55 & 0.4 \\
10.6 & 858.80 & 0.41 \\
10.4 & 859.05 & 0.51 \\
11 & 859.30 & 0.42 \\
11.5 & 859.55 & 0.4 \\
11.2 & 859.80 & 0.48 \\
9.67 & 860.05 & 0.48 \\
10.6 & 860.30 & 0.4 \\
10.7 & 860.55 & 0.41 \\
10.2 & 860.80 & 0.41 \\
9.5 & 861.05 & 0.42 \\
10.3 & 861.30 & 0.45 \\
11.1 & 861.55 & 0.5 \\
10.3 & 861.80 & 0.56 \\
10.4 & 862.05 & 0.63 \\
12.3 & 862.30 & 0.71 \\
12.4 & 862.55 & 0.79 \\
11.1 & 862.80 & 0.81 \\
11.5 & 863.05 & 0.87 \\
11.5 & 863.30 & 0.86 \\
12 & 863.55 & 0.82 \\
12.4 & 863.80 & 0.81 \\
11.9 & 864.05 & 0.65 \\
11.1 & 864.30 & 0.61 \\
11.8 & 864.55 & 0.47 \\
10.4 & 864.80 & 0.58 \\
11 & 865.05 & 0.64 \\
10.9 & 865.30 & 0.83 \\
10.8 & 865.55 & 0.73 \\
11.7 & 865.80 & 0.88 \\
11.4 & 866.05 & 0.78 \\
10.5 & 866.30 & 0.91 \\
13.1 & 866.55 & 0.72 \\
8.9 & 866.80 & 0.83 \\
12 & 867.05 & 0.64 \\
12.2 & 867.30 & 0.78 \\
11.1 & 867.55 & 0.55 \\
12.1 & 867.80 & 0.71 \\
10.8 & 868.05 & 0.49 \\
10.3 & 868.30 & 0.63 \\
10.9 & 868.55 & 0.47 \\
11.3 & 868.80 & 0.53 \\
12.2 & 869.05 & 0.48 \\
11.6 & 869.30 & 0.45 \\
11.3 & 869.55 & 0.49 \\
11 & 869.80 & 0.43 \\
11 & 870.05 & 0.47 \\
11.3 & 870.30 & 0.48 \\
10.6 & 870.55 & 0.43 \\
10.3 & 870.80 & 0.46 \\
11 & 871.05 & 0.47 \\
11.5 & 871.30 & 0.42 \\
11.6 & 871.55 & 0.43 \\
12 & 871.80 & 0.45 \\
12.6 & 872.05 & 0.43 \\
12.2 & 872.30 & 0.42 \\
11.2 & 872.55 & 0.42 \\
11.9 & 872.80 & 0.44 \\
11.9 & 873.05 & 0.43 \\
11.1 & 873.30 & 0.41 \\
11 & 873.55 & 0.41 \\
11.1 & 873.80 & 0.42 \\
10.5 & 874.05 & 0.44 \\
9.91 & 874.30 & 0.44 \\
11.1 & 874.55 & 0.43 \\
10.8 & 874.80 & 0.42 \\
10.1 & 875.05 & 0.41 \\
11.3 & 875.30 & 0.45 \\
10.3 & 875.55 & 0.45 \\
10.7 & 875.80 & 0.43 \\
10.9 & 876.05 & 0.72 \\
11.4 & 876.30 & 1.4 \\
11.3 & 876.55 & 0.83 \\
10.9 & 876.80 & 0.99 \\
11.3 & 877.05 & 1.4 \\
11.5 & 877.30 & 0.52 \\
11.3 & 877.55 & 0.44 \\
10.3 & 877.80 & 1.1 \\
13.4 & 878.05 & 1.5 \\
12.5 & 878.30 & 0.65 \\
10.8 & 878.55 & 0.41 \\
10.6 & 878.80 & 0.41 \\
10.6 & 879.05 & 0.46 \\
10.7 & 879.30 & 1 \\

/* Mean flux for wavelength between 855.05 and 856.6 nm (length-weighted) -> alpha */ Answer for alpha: 10.8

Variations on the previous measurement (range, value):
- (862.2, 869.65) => 11.4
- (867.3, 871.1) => 11.2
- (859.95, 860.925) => 10.3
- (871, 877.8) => 11.2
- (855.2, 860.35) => 10.9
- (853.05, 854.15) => 11.3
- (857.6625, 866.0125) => 11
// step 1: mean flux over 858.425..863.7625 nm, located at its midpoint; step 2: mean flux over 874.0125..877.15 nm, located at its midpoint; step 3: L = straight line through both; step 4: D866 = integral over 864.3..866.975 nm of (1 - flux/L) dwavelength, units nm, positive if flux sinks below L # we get -0.04 nm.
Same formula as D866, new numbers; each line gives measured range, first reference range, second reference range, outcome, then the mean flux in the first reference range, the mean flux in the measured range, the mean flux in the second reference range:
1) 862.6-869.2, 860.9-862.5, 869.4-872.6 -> -0.21 nm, 10.7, 11.4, 11.4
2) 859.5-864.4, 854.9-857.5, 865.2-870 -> -0.02 nm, 10.8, 11.1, 11.3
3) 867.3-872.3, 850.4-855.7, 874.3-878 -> -0.17 nm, 11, 11.3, 11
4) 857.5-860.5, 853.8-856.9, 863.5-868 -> 0.07 nm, 11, 10.8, 11.4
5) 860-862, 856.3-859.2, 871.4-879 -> 0.11 nm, 10.9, 10.3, 11.2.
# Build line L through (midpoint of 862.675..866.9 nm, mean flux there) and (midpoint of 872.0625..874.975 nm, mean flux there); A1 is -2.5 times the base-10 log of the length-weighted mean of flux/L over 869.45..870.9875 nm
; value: 0.03 mag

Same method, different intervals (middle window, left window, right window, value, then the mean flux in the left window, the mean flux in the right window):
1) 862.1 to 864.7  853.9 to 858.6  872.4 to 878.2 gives -0.07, 11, 11.1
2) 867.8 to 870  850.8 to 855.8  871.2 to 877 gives -0.01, 11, 11.2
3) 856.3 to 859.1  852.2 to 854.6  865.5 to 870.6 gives 0.03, 11.2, 11.3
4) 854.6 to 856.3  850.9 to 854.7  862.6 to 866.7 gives 0.03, 11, 11.4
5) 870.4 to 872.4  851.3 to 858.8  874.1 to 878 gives -0.05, 11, 10.9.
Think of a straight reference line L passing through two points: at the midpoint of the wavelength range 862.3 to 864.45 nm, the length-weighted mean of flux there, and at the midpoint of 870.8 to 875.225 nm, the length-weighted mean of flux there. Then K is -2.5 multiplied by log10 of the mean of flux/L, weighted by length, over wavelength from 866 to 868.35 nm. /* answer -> 0.028 mag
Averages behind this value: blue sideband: 11.8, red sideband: 11.2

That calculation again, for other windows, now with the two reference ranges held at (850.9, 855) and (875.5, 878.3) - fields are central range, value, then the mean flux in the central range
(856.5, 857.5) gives 0.02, 10.9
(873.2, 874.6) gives 0.05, 10.8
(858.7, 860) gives 0.02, 10.9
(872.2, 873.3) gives -0.04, 11.7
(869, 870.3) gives -0.02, 11.4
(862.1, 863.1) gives -0.06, 11.7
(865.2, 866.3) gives 0.00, 11.1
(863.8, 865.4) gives -0.01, 11.3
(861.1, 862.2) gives 0.06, 10.5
